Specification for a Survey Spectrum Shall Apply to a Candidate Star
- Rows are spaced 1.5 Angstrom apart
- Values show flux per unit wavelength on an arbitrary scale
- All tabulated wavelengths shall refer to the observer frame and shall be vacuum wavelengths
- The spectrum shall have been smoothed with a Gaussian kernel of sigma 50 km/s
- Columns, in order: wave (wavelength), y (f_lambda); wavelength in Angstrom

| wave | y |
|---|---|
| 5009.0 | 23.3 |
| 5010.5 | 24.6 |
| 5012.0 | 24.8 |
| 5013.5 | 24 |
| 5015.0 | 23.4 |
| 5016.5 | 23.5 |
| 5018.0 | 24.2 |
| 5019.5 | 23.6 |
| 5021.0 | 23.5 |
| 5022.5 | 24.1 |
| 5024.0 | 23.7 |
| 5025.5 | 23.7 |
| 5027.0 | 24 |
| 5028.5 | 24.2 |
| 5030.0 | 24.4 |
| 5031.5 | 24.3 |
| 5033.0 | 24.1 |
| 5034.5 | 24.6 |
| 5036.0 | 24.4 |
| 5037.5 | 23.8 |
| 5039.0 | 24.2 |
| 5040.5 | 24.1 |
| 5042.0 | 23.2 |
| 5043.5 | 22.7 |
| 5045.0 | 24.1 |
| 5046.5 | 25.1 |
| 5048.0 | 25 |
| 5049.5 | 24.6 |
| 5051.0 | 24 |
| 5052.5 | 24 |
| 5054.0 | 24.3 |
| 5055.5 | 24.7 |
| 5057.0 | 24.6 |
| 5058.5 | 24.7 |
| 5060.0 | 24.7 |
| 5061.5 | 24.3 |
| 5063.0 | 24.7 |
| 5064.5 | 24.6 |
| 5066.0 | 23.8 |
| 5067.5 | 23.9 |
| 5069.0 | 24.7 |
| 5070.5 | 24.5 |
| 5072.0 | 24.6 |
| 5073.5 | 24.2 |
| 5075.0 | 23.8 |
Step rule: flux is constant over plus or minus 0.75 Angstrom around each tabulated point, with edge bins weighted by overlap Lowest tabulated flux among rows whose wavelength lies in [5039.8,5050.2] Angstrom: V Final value 22.7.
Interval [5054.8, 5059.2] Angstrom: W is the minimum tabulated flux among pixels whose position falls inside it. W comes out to 24.6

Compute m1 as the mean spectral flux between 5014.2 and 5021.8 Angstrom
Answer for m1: 23.6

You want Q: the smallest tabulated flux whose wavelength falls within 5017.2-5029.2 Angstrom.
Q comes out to 23.5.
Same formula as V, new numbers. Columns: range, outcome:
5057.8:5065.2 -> 24.3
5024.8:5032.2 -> 23.7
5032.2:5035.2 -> 24.1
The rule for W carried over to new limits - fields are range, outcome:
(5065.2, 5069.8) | 23.8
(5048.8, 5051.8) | 24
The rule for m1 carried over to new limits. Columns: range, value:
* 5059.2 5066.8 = 24.4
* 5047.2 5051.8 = 24.5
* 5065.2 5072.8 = 24.3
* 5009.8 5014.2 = 24.5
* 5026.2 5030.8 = 24.2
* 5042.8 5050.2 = 24.3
